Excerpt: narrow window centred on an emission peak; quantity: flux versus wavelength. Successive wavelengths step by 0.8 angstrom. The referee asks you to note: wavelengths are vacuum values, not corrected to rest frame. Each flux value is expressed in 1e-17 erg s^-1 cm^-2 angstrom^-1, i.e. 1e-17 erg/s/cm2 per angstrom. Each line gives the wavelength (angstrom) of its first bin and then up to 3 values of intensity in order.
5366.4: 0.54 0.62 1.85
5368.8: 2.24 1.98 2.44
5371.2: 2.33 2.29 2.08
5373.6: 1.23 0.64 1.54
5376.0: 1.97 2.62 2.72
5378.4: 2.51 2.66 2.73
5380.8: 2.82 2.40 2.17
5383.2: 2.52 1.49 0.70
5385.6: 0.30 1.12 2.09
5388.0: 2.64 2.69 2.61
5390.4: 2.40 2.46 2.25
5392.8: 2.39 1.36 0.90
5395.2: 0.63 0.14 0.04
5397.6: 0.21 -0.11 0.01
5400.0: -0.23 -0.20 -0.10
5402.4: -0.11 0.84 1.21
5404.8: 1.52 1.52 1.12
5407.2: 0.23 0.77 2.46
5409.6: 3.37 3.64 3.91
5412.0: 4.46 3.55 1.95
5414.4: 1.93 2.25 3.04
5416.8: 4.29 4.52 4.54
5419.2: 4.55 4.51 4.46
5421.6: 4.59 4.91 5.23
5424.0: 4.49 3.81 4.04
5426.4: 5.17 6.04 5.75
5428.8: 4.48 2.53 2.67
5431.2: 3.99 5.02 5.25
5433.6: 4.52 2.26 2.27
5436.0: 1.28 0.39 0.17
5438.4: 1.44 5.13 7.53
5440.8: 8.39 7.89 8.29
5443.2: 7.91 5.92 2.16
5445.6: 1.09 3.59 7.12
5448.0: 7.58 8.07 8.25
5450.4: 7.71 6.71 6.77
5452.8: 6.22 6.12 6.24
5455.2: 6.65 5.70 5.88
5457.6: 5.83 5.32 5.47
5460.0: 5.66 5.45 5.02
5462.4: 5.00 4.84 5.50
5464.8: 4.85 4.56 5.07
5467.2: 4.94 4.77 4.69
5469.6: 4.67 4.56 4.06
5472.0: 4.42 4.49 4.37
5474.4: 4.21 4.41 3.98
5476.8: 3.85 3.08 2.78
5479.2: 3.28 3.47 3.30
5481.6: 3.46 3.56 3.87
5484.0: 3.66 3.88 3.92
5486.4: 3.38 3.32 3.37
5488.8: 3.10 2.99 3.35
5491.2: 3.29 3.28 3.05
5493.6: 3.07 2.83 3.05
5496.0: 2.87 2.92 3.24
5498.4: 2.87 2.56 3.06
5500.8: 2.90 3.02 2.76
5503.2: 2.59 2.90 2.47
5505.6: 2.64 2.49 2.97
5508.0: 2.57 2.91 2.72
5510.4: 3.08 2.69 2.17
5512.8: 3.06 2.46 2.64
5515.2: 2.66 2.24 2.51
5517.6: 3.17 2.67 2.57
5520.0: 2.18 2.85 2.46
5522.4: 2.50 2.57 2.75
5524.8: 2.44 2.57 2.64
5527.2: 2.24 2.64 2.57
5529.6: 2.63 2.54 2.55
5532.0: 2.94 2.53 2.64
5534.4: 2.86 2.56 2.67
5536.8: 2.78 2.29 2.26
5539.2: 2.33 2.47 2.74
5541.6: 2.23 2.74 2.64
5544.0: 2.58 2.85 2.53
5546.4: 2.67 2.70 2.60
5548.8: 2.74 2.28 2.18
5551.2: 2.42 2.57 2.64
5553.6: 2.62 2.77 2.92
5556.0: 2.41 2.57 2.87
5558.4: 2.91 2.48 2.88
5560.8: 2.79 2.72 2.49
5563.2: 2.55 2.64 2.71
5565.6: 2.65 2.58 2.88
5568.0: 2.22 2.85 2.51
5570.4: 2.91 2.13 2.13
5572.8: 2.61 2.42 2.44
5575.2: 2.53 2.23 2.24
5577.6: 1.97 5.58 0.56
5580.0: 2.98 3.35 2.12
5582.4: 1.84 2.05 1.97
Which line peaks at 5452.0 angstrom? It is Lyman alpha 1216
